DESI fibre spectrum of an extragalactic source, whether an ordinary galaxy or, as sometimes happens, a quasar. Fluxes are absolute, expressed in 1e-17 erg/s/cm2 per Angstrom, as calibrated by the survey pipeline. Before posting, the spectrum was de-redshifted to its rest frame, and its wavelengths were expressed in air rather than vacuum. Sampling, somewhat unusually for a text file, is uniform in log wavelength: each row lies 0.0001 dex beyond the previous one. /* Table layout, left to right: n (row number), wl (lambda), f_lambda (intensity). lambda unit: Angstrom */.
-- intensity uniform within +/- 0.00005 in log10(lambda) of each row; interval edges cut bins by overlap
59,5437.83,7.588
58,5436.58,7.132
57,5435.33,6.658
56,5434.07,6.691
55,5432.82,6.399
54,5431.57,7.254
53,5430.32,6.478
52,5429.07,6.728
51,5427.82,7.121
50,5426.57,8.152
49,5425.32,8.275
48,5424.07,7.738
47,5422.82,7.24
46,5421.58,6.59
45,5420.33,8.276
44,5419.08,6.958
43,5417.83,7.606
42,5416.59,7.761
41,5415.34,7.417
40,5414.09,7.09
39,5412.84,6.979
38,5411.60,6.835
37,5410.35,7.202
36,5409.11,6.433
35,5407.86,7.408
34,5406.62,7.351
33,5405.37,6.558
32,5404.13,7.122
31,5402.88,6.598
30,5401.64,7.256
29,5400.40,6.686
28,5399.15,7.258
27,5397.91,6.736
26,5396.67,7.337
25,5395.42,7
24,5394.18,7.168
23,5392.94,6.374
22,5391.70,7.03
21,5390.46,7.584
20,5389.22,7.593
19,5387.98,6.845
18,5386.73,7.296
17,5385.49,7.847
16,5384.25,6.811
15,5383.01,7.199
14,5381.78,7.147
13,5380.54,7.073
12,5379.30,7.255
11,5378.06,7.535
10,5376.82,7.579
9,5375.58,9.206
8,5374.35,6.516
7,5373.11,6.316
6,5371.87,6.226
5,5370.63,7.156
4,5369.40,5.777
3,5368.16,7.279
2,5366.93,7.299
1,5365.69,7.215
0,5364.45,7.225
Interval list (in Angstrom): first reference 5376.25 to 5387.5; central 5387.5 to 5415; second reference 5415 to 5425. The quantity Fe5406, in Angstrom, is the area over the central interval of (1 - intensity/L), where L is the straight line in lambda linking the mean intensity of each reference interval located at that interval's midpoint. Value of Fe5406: 1.3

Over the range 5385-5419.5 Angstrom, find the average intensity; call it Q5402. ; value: 7.12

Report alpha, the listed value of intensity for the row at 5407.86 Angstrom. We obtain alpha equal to 7.408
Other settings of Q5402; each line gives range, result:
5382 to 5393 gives 7.22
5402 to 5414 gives 6.96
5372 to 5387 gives 7.28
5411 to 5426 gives 7.4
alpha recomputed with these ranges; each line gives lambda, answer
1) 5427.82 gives 7.121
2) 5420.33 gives 8.276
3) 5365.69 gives 7.215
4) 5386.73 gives 7.296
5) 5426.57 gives 8.152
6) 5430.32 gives 6.478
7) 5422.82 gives 7.24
